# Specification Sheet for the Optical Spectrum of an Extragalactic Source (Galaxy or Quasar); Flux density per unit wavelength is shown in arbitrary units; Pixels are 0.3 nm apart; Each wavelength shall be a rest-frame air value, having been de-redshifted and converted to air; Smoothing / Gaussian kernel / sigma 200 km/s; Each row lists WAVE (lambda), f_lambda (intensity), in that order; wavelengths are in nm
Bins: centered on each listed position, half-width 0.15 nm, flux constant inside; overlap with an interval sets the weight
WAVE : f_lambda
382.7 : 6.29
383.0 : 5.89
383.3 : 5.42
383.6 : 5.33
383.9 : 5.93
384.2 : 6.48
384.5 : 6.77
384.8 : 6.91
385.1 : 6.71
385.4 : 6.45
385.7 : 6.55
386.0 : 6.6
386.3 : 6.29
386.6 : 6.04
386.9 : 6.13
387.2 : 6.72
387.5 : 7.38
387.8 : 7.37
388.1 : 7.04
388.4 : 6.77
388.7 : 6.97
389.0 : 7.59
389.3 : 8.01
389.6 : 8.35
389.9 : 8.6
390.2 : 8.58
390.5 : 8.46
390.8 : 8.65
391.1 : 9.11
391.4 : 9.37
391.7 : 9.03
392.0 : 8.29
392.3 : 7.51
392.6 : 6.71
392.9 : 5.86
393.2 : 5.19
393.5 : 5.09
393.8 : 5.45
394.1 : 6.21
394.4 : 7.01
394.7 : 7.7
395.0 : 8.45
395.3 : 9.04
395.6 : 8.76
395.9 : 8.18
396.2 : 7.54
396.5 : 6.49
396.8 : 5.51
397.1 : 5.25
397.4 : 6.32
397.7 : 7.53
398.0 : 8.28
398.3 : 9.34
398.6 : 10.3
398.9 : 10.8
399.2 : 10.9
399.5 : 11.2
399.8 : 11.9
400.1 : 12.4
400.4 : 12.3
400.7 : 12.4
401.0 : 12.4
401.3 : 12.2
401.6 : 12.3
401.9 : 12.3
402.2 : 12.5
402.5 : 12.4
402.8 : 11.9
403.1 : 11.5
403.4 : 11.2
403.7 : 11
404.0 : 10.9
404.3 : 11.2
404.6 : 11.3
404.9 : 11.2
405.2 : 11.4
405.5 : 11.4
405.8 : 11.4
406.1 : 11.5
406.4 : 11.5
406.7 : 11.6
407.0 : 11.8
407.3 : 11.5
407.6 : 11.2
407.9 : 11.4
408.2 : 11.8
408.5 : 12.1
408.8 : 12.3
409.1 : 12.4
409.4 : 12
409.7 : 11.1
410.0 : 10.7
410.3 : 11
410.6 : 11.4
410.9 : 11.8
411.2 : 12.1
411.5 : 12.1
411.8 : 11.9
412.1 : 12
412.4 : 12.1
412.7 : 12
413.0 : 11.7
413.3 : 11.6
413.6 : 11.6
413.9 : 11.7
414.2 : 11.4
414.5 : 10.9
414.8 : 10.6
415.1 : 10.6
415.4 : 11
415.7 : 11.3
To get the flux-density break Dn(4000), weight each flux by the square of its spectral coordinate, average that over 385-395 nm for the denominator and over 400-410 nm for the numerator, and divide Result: 1.7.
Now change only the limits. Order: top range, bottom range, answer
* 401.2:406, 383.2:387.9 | 1.98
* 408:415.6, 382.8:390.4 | 1.92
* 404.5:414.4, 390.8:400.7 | 1.50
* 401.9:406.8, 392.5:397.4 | 1.78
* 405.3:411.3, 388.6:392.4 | 1.51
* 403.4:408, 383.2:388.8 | 1.92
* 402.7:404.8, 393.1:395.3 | 1.78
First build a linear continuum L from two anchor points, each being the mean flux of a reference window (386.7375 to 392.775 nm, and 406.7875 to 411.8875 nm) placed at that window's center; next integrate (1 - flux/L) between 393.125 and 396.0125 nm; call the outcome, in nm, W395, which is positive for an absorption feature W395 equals 0.54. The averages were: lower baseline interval 7.82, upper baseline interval 11.7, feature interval 7.14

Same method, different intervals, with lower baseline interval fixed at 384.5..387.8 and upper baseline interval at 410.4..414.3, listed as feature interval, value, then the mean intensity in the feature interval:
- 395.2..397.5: 0.400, 7.11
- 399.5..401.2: -0.497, 12.2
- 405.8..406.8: -0.086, 11.5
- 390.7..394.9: 0.357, 7.22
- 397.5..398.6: 0.053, 8.55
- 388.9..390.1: -0.147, 8.18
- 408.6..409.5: -0.089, 12.2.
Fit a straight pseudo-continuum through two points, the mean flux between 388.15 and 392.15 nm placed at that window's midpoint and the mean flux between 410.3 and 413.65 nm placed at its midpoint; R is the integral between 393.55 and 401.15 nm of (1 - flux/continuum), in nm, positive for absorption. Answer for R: 0.54 nm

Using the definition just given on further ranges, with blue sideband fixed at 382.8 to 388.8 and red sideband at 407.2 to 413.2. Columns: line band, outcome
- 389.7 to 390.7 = -0.15 nm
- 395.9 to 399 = 0.45 nm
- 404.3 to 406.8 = -0.16 nm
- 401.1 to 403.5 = -0.49 nm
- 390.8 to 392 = -0.20 nm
